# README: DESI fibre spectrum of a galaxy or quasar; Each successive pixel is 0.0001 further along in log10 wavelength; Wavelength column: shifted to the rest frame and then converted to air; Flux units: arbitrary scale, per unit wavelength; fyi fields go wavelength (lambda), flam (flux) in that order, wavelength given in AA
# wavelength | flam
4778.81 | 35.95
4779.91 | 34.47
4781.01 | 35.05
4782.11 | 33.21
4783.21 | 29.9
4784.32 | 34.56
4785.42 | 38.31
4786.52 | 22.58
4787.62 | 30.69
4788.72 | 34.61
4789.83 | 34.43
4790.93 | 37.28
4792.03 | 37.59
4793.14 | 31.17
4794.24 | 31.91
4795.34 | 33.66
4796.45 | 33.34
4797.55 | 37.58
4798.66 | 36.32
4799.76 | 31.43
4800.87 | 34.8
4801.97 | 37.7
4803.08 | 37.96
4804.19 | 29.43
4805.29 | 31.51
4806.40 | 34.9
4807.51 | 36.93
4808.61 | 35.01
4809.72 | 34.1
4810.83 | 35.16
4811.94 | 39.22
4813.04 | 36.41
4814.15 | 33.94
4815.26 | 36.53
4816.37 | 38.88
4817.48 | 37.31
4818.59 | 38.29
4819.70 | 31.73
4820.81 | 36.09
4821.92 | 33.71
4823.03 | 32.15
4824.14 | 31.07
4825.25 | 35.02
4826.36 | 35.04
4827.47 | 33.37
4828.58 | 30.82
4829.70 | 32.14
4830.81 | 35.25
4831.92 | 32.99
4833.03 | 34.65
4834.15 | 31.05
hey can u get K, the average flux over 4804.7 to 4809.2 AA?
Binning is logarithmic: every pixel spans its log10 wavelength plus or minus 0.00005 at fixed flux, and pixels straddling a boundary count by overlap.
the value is 34.6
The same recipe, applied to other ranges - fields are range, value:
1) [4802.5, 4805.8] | 33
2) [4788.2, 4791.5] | 35.5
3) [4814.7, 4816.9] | 37.6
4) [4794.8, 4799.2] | 35.2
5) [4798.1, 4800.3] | 33.9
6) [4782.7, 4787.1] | 31.3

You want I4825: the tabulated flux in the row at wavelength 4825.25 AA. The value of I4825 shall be 35.02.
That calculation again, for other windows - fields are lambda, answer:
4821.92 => 33.71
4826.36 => 35.04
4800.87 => 34.8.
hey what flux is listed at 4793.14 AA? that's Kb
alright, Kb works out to 31.17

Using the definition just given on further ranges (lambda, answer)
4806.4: 34.9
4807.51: 36.93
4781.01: 35.05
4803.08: 37.96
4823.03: 32.15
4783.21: 29.9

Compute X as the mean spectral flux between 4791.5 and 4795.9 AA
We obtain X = 33.5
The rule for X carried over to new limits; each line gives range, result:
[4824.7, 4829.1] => 33.6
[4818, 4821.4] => 35.4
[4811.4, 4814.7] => 36.6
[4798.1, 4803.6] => 35.6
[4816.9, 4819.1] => 37.8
